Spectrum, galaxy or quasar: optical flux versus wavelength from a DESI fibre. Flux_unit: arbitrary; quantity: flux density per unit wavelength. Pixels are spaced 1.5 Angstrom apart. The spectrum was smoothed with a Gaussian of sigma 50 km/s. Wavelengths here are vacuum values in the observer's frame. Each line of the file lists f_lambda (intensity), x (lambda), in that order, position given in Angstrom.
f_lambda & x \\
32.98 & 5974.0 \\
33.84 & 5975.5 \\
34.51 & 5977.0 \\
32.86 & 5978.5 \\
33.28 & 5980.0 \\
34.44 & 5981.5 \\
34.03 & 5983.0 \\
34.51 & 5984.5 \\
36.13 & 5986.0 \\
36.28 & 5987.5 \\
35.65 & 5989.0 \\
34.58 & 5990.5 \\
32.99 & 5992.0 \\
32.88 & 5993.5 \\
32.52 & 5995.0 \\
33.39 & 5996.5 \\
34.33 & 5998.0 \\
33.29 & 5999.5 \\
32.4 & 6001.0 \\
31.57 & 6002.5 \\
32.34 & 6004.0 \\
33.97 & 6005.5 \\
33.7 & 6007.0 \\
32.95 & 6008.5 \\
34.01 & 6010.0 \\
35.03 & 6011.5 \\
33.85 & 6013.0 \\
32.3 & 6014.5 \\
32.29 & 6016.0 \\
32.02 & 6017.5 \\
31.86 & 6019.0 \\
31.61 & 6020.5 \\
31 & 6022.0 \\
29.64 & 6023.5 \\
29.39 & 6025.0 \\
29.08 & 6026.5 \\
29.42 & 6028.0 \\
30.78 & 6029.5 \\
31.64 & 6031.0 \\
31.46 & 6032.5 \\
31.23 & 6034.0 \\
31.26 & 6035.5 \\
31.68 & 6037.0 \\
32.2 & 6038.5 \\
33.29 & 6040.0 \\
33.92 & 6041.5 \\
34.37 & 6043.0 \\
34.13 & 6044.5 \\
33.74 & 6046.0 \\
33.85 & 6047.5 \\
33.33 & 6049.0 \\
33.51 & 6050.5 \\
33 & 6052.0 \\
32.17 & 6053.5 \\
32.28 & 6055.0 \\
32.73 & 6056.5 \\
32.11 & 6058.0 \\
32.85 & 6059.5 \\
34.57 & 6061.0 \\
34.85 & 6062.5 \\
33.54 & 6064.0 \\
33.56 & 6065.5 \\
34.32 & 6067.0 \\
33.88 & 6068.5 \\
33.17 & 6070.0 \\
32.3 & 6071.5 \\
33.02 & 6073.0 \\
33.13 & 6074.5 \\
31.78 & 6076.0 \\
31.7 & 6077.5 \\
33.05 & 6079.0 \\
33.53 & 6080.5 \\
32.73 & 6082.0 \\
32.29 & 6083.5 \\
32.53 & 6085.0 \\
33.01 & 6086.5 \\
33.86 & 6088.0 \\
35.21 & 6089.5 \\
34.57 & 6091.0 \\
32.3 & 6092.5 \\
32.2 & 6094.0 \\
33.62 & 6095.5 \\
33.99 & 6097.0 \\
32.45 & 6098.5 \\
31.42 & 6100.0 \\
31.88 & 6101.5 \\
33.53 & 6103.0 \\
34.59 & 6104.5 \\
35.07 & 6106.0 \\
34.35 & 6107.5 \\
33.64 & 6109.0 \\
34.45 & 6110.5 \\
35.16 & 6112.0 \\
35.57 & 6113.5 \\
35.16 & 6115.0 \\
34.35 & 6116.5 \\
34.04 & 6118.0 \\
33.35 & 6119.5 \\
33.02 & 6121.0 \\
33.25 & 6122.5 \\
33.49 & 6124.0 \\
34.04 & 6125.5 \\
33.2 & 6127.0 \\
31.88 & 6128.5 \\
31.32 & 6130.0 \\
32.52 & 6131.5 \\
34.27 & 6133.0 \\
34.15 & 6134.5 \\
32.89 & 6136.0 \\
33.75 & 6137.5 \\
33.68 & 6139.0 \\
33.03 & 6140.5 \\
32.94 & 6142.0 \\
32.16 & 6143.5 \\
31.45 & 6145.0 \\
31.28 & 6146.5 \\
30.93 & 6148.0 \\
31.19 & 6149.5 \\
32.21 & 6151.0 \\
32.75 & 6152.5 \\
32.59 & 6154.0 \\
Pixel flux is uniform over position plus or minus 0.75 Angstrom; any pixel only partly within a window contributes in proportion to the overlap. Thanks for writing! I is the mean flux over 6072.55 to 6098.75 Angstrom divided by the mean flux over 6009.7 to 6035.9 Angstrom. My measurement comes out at 1.0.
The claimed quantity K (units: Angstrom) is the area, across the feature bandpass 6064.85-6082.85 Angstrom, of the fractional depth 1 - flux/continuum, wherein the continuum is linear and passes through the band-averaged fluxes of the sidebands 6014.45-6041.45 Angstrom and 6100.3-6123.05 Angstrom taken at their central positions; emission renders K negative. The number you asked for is -0.1 Angstrom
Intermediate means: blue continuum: 31.3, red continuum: 34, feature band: 33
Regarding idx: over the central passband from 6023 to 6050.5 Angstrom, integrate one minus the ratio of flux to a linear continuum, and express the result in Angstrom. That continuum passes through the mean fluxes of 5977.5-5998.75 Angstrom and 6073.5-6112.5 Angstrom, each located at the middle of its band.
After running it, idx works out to 1.4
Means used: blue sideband 34.1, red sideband 33.3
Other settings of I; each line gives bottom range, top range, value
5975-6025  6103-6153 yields 1.00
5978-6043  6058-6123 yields 1.02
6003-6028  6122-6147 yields 1.03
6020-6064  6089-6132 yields 1.04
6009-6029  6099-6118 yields 1.08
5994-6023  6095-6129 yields 1.03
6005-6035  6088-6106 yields 1.05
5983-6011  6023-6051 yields 0.95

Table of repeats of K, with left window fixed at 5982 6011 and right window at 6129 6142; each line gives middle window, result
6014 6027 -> 1.0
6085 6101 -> 0.1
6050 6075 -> 0.2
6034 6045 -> 0.2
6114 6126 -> -0.2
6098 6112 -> -0.1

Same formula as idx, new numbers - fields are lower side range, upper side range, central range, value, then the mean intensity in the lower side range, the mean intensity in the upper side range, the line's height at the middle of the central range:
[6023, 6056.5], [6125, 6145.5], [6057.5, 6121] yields -1.9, 32.1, 33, 32.5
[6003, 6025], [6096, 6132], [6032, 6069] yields -0.3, 32.5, 33.6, 32.9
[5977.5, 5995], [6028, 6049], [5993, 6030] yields 1.3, 34.3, 32.5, 33.4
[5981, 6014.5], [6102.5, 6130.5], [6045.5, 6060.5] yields 0.4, 33.8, 33.9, 33.9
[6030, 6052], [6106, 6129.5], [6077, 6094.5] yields 0.2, 32.8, 33.9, 33.5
